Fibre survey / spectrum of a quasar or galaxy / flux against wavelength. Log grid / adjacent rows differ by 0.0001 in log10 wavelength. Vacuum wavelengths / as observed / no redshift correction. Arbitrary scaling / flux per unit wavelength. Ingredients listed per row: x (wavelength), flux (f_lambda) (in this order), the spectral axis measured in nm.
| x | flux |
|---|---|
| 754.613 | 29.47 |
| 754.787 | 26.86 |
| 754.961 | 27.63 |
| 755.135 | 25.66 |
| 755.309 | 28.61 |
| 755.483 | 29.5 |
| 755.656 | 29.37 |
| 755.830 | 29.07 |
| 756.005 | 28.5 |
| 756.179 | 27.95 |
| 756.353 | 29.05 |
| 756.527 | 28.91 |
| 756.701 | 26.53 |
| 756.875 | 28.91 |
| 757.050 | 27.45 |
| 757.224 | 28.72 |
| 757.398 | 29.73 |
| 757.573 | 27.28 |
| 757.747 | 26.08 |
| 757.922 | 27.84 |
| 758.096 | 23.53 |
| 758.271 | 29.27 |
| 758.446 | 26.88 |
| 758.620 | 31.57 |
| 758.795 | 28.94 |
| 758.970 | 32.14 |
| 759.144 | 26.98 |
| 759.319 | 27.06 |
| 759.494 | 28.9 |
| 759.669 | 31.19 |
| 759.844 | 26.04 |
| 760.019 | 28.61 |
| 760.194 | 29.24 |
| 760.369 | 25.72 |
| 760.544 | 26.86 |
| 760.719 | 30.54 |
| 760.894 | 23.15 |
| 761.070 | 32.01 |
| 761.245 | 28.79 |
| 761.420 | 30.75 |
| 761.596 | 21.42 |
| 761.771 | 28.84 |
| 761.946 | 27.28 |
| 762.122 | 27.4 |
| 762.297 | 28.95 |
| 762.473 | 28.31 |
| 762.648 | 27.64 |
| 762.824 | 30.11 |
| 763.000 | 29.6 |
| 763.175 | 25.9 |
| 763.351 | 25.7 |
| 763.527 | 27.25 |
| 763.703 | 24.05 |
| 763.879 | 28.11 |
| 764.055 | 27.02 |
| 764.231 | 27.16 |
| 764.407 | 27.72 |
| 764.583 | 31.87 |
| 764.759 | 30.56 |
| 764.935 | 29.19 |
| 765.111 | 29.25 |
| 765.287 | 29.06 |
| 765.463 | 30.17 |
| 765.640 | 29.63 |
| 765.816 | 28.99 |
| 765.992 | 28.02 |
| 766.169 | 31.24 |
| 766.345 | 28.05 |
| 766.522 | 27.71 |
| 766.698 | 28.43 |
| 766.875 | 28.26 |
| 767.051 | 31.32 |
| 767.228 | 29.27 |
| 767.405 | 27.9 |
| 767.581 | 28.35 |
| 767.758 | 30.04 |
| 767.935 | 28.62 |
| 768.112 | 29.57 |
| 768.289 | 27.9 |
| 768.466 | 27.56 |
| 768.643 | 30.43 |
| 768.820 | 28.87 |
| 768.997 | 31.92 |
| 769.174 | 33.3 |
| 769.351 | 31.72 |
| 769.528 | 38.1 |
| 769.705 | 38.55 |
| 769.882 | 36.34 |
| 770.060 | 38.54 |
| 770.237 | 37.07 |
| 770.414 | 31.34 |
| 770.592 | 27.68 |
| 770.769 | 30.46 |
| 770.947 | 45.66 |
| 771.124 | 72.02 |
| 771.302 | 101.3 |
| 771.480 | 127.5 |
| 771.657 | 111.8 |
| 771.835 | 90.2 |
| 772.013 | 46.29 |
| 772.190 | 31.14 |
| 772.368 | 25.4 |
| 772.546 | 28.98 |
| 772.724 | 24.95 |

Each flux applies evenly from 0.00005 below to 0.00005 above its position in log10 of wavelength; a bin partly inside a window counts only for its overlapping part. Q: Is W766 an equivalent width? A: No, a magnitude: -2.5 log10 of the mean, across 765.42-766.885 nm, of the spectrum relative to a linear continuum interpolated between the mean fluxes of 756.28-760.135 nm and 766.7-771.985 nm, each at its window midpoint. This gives 0.33 mag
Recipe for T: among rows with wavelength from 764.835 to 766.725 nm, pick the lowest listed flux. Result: 27.71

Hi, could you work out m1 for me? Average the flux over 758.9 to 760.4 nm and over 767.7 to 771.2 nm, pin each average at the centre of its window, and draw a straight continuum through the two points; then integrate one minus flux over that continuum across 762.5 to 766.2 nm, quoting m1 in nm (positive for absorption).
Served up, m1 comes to 0.36 nm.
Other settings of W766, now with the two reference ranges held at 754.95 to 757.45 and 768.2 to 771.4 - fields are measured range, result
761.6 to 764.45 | 0.24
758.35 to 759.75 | 0.06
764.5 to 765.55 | 0.19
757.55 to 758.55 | 0.12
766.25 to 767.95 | 0.28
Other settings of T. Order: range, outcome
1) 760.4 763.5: 21.42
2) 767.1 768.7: 27.56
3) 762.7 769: 24.05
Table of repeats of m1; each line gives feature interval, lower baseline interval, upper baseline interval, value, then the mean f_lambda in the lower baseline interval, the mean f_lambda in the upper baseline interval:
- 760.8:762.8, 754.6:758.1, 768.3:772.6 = 0.44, 28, 47.4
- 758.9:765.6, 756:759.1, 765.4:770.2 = 0.28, 28.3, 30.8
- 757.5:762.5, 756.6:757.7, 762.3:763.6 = 0.00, 28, 27.9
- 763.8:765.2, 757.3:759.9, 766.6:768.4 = -0.01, 28.3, 28.9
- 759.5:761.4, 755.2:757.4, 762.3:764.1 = -0.03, 28.6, 27.4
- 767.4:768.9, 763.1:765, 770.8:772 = 0.78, 27.7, 85.6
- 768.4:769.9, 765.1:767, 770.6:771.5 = 0.57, 29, 67.1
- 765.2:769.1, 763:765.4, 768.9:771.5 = 0.79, 28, 46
